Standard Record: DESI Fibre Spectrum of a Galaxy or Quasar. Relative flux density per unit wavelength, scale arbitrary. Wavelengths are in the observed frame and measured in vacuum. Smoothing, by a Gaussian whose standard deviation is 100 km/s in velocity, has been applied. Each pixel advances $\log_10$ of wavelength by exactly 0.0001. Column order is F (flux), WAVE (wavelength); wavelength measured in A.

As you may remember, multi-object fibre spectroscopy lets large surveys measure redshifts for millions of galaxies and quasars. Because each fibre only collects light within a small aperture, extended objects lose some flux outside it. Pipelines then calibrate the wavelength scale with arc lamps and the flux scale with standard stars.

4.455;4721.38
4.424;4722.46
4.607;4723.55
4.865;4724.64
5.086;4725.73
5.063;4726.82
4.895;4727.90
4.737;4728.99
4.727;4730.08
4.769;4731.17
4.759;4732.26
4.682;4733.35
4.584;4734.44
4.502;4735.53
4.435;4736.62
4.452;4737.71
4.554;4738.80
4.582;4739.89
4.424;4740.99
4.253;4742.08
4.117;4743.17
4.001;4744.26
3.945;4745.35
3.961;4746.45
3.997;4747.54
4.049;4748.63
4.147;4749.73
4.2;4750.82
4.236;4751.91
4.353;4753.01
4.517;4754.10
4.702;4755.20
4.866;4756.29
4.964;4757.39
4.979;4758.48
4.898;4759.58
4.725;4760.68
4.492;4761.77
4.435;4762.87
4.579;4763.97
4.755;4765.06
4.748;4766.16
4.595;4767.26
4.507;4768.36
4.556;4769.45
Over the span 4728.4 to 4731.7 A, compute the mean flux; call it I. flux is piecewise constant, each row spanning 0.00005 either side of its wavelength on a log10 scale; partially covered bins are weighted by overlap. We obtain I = 4.74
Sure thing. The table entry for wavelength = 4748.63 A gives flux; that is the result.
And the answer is 4.049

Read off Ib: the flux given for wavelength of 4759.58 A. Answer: 4.898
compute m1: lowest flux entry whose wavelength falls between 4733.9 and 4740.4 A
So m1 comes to 4.435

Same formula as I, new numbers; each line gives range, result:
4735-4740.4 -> 4.51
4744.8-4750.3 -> 4.02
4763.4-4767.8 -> 4.67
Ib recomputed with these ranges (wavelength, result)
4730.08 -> 4.727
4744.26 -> 4.001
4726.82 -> 5.063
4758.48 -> 4.979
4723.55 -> 4.607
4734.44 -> 4.584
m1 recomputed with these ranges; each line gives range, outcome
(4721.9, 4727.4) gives 4.424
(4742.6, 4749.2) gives 3.945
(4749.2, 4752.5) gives 4.147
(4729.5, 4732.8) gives 4.727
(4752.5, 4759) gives 4.353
